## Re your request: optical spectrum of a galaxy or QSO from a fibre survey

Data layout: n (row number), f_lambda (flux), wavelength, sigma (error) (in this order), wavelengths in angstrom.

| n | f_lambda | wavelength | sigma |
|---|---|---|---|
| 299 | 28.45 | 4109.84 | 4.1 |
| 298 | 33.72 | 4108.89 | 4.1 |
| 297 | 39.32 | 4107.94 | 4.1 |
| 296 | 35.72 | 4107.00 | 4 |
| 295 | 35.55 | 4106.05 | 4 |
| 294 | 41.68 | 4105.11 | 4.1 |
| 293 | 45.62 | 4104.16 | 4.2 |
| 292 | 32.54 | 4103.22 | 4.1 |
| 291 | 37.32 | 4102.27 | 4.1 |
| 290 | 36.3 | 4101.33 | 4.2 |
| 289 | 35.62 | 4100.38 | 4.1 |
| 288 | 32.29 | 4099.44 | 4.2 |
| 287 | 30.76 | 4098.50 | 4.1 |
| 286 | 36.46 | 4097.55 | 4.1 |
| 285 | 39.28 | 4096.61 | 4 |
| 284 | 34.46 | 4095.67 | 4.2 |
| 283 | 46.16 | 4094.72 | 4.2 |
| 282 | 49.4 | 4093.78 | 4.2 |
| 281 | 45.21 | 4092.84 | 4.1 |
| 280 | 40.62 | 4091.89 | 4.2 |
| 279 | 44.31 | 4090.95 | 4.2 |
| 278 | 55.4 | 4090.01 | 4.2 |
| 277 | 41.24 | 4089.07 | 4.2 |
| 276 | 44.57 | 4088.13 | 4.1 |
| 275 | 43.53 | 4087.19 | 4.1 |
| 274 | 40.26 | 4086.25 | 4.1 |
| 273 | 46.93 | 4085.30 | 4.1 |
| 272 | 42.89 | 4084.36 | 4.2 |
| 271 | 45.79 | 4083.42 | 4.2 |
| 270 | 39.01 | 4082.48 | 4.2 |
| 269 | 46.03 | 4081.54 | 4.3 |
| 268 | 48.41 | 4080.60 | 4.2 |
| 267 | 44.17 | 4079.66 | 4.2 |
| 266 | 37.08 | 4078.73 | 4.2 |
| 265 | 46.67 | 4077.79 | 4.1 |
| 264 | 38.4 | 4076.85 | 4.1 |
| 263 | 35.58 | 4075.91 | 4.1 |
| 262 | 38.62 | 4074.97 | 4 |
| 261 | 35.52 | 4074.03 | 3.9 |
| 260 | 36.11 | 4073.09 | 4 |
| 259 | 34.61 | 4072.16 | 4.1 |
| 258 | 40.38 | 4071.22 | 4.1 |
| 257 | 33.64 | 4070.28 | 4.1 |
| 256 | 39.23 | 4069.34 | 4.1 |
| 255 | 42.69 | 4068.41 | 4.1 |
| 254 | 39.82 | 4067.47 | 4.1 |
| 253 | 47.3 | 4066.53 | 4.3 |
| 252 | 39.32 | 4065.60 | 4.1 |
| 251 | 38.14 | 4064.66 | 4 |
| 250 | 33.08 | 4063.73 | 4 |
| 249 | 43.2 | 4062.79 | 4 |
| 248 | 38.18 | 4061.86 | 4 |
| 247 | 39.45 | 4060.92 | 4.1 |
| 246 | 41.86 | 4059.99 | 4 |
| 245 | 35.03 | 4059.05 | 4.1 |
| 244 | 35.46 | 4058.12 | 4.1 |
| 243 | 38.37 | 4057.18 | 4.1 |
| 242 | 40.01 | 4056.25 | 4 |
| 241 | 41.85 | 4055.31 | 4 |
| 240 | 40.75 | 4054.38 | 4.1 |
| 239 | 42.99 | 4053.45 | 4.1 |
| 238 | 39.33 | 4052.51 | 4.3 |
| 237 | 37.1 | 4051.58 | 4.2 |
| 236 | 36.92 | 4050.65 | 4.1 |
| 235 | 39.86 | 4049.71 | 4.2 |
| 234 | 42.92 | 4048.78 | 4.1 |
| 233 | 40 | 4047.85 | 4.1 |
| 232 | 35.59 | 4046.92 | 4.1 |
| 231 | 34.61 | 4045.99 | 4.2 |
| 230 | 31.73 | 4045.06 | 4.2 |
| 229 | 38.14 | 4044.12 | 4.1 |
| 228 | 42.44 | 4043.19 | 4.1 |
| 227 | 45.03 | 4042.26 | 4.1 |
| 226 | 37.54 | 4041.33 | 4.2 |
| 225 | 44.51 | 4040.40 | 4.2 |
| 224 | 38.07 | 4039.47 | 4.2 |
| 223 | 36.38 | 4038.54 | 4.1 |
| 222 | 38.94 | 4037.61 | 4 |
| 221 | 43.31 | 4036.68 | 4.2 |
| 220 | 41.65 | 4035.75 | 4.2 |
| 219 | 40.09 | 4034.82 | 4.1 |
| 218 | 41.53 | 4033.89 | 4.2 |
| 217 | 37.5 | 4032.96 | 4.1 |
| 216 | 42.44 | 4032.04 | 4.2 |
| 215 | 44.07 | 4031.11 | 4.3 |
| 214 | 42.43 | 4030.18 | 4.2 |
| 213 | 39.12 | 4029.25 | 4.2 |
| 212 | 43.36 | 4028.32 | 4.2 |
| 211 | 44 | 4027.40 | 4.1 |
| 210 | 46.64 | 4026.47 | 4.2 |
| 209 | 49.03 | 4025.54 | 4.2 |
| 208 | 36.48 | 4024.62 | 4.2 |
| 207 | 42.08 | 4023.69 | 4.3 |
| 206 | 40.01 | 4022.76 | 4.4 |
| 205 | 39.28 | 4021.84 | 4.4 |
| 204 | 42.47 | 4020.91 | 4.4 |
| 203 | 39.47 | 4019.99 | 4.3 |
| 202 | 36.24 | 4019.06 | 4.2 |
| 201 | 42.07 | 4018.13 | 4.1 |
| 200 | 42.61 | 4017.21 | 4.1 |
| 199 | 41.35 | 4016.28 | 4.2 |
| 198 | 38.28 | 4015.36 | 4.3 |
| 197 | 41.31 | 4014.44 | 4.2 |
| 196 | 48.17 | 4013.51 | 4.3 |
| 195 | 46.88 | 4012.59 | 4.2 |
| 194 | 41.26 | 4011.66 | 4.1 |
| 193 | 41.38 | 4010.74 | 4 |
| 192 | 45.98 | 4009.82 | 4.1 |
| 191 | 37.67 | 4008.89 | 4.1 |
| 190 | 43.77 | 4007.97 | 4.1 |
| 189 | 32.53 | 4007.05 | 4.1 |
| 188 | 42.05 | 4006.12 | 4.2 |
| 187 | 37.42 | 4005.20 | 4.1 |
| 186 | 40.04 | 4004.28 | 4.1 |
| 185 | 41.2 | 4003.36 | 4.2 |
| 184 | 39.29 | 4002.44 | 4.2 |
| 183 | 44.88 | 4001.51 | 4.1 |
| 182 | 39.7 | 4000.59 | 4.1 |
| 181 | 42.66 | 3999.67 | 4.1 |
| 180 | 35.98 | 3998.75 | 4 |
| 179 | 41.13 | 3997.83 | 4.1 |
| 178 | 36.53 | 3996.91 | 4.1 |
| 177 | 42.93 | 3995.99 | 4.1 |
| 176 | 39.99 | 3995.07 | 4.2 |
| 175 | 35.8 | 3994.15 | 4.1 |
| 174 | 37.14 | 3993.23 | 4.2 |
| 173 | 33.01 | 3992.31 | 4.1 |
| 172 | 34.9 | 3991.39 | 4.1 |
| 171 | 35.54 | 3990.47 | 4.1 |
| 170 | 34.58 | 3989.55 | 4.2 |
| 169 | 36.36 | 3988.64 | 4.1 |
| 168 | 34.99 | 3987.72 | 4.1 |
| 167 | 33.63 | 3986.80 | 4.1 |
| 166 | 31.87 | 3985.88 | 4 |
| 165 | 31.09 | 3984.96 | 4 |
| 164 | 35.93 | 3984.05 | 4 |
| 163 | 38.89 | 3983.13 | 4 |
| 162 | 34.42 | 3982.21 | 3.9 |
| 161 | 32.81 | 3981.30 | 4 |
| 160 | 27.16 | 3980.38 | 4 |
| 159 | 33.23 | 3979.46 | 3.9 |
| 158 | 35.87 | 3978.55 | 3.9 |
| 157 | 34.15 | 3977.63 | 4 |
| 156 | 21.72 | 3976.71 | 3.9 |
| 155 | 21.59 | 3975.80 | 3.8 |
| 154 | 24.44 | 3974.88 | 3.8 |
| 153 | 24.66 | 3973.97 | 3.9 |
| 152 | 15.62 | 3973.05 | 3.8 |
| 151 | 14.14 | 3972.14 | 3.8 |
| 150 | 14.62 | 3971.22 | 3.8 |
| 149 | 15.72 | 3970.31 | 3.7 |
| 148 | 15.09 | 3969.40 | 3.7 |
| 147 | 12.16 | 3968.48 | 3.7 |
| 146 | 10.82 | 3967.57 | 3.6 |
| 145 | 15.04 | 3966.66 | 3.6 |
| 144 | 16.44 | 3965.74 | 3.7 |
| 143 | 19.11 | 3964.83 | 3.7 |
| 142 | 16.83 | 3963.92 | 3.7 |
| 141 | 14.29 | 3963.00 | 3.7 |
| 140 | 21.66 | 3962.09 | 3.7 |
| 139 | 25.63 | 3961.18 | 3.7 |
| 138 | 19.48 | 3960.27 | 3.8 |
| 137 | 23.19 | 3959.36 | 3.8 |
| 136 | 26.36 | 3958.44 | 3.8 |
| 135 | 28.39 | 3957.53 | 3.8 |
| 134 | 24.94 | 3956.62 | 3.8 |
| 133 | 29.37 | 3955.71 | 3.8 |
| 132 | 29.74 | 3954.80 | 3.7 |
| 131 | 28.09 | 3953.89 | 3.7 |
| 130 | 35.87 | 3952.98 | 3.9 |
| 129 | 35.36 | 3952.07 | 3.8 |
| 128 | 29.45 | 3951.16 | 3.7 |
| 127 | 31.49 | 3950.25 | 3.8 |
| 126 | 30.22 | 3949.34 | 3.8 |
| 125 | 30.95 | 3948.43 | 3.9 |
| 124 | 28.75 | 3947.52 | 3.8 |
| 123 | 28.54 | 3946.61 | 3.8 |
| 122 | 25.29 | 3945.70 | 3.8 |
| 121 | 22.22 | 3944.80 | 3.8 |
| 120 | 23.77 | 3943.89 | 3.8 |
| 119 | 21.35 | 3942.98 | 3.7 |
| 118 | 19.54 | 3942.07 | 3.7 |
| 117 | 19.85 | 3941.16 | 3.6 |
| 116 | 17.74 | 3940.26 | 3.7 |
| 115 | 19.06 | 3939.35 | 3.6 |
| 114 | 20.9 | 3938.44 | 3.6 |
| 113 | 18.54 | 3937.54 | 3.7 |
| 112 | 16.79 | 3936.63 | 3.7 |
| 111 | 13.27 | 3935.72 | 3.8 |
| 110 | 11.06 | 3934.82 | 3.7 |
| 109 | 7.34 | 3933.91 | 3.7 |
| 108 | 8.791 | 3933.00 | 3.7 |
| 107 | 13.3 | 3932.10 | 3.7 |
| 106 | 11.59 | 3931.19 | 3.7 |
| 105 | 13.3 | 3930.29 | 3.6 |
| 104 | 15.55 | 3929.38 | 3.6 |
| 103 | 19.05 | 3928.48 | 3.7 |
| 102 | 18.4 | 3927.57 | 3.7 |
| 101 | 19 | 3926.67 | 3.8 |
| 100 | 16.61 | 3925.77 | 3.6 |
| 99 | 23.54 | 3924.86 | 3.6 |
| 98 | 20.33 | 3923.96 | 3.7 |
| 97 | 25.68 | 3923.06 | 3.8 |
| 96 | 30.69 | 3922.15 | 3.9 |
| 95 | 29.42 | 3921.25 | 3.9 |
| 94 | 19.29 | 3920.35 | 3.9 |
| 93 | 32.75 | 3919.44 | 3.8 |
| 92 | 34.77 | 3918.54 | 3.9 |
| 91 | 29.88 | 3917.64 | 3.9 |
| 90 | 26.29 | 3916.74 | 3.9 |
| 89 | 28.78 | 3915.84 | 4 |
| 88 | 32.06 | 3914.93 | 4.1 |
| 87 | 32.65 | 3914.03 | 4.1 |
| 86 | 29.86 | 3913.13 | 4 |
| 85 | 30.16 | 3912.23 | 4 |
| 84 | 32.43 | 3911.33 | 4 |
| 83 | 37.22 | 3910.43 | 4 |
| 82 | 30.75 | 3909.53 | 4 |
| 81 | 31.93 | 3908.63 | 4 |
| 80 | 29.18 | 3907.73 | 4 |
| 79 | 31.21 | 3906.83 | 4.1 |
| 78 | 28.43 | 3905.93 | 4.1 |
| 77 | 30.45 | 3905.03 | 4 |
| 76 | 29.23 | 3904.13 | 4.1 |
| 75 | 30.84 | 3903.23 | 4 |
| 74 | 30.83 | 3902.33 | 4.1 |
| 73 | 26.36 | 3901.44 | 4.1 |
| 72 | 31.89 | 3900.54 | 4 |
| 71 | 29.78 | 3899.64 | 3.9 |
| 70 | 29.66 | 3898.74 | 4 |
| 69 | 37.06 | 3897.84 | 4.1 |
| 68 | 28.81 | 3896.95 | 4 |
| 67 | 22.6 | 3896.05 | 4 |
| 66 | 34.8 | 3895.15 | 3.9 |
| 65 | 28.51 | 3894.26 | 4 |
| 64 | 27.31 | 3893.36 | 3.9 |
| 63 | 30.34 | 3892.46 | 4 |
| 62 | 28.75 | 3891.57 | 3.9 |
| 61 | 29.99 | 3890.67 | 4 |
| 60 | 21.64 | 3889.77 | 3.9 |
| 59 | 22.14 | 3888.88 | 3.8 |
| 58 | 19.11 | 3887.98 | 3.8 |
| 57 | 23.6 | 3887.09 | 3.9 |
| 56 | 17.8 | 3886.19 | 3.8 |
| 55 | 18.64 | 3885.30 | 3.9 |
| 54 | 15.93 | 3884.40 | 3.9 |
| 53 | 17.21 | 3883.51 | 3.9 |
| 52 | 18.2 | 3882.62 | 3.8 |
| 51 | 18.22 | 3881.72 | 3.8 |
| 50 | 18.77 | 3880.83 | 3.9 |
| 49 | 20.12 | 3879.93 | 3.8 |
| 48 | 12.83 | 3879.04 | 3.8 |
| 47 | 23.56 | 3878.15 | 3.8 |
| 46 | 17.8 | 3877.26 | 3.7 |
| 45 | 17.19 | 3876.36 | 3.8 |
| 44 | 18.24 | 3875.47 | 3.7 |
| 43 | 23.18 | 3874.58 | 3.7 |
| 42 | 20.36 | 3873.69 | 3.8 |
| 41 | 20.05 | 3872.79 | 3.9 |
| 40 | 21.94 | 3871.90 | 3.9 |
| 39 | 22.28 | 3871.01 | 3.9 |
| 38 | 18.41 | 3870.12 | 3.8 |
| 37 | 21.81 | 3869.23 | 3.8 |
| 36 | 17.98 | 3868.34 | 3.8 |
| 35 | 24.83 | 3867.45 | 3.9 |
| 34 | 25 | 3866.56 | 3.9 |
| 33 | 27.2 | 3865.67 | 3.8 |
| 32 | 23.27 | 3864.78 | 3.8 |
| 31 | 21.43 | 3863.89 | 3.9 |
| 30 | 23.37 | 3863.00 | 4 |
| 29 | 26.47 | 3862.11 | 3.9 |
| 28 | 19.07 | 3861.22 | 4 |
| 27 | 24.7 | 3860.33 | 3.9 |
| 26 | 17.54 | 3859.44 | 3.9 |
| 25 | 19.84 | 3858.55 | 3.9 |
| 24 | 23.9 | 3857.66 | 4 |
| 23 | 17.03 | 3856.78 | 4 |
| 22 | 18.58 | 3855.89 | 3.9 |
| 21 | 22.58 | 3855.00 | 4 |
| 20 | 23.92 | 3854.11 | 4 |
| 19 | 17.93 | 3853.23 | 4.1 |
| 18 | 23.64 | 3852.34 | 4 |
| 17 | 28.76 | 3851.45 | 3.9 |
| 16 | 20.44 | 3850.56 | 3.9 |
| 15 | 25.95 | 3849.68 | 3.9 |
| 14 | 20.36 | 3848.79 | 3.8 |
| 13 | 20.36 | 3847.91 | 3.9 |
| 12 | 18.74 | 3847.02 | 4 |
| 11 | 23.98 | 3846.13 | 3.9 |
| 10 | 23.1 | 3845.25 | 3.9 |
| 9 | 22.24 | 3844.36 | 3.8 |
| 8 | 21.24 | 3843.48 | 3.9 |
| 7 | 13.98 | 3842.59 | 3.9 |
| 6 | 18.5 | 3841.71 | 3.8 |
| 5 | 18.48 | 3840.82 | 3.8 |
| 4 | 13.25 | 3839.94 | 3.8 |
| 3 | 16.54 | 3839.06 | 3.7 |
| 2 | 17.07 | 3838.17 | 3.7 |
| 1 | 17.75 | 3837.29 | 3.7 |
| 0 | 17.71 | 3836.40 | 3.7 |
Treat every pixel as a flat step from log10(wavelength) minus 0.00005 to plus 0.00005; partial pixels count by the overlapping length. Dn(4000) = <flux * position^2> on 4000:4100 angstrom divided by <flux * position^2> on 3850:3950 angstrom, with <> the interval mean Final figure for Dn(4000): 1.87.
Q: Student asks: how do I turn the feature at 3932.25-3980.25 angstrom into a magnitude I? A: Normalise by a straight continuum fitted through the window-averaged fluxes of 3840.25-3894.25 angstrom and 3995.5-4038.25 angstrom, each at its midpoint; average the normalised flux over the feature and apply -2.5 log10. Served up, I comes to 0.443 mag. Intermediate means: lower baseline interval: 21.4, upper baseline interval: 41.2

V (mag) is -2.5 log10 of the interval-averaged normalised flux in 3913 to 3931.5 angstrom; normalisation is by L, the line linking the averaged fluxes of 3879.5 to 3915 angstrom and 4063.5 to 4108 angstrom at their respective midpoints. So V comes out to 0.18 mag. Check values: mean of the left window 27.1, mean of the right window 40.3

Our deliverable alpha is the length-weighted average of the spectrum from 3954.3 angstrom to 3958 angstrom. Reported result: 28.1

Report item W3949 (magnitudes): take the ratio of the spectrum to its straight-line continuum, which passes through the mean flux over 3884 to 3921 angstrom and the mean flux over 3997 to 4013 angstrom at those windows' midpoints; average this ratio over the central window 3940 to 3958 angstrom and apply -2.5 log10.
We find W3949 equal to 0.245 mag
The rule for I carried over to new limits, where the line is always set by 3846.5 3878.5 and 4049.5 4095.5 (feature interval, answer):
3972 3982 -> 0.21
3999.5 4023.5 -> -0.16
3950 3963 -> 0.11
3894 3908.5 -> -0.19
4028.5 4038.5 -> -0.10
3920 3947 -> 0.43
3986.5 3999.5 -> -0.10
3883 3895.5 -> 0.01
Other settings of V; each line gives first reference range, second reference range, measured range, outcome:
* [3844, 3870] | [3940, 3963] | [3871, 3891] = 0.169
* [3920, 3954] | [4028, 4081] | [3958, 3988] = 0.143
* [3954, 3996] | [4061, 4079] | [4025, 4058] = -0.154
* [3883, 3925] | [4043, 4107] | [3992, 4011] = -0.142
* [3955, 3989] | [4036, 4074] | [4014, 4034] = -0.226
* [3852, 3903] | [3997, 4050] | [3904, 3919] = -0.145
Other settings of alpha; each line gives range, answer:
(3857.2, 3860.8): 21.5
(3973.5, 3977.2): 23.2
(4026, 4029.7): 43.3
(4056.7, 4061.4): 38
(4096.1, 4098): 37.9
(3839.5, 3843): 16.1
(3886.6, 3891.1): 23.2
